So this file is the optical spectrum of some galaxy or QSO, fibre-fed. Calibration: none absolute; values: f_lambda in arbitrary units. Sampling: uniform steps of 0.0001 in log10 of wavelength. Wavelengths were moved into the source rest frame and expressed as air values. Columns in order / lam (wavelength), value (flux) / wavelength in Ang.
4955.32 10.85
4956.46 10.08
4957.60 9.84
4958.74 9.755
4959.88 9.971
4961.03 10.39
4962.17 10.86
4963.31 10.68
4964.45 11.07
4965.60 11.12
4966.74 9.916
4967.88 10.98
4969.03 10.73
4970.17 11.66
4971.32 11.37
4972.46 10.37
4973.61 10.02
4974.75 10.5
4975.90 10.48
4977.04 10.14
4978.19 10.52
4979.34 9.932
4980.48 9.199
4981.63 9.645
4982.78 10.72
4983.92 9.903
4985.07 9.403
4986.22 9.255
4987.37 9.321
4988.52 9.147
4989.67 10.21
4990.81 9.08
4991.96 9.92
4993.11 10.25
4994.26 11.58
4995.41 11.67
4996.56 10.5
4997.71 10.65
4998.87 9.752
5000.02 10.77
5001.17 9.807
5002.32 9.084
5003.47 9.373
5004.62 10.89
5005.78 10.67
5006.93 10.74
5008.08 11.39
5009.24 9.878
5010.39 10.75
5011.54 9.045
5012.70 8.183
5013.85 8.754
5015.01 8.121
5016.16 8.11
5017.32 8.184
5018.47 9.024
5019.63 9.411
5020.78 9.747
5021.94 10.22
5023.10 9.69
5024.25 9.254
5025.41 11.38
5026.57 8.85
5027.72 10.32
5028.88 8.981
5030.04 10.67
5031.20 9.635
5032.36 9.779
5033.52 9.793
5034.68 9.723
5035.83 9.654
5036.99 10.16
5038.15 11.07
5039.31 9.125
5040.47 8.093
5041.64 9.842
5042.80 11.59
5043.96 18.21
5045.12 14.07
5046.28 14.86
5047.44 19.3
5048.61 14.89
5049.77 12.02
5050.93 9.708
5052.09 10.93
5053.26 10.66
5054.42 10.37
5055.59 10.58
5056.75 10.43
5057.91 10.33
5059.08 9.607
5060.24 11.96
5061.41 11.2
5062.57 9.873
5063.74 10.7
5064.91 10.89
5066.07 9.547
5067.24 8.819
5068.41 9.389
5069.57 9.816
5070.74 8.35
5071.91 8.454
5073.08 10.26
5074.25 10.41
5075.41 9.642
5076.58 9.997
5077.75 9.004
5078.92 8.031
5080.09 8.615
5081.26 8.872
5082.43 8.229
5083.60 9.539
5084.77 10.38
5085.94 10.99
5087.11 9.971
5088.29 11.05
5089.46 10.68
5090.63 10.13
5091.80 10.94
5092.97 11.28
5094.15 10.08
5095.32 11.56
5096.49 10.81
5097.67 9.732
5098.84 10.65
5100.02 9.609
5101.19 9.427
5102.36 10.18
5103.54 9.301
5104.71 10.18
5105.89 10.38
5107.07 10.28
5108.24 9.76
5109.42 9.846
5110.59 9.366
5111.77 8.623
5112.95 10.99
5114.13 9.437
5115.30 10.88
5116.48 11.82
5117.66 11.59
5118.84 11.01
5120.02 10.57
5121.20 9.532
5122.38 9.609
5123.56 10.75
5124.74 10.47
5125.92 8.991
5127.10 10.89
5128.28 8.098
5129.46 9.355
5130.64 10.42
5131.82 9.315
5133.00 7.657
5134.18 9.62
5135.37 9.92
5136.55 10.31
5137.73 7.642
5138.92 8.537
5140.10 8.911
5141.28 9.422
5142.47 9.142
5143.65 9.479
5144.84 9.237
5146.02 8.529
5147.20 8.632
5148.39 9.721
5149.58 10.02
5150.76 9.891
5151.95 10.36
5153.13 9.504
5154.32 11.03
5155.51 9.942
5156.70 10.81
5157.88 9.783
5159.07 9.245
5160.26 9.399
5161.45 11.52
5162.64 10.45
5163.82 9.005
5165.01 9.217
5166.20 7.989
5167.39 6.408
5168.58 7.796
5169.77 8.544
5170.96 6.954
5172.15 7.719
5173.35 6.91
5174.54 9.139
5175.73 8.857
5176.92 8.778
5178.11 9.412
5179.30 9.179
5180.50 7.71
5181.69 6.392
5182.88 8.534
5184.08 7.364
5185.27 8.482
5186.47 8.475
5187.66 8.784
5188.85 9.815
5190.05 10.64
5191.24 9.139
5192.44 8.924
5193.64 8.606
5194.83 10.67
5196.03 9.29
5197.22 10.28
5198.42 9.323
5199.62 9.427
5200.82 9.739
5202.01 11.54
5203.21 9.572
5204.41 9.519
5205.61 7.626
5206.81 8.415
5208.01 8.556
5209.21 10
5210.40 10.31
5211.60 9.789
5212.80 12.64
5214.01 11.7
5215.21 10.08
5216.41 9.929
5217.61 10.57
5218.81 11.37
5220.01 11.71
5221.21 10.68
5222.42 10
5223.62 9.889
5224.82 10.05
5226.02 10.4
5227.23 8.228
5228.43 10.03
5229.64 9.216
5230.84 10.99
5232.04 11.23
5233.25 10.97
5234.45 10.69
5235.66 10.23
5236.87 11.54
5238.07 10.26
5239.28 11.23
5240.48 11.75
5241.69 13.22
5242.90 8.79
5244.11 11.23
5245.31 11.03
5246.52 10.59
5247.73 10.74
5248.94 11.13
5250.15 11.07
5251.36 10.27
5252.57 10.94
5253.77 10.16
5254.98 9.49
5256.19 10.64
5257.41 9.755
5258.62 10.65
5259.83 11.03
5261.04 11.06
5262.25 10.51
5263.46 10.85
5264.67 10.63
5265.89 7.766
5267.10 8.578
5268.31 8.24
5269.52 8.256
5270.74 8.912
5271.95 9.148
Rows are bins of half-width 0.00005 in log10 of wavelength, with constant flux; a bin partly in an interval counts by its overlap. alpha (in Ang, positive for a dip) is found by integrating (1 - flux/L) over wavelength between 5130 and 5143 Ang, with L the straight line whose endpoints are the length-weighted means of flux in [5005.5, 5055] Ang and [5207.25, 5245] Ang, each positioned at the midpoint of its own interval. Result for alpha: 1.7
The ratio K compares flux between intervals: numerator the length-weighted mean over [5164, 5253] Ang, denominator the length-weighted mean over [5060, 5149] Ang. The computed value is 0.99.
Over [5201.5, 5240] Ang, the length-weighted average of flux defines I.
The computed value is 10.3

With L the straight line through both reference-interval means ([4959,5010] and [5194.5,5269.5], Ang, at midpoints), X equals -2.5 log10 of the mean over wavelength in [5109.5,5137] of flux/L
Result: 0.03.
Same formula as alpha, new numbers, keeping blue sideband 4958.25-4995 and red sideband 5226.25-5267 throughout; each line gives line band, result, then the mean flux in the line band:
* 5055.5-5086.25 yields 1.8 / 9.75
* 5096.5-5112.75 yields 0.8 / 9.86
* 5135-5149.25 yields 1.8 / 9.13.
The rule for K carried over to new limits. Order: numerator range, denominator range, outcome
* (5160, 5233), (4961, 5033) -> 0.94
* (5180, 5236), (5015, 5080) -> 0.94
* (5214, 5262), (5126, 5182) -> 1.17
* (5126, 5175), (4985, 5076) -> 0.89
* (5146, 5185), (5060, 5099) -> 0.90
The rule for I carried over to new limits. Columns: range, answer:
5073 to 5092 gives 9.78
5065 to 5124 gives 9.97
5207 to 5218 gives 10.3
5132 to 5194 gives 8.99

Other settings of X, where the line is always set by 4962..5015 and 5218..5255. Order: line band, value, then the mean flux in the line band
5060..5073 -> 0.050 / 9.86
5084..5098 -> -0.027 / 10.6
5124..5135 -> 0.108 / 9.45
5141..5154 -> 0.108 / 9.48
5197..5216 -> 0.073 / 9.9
